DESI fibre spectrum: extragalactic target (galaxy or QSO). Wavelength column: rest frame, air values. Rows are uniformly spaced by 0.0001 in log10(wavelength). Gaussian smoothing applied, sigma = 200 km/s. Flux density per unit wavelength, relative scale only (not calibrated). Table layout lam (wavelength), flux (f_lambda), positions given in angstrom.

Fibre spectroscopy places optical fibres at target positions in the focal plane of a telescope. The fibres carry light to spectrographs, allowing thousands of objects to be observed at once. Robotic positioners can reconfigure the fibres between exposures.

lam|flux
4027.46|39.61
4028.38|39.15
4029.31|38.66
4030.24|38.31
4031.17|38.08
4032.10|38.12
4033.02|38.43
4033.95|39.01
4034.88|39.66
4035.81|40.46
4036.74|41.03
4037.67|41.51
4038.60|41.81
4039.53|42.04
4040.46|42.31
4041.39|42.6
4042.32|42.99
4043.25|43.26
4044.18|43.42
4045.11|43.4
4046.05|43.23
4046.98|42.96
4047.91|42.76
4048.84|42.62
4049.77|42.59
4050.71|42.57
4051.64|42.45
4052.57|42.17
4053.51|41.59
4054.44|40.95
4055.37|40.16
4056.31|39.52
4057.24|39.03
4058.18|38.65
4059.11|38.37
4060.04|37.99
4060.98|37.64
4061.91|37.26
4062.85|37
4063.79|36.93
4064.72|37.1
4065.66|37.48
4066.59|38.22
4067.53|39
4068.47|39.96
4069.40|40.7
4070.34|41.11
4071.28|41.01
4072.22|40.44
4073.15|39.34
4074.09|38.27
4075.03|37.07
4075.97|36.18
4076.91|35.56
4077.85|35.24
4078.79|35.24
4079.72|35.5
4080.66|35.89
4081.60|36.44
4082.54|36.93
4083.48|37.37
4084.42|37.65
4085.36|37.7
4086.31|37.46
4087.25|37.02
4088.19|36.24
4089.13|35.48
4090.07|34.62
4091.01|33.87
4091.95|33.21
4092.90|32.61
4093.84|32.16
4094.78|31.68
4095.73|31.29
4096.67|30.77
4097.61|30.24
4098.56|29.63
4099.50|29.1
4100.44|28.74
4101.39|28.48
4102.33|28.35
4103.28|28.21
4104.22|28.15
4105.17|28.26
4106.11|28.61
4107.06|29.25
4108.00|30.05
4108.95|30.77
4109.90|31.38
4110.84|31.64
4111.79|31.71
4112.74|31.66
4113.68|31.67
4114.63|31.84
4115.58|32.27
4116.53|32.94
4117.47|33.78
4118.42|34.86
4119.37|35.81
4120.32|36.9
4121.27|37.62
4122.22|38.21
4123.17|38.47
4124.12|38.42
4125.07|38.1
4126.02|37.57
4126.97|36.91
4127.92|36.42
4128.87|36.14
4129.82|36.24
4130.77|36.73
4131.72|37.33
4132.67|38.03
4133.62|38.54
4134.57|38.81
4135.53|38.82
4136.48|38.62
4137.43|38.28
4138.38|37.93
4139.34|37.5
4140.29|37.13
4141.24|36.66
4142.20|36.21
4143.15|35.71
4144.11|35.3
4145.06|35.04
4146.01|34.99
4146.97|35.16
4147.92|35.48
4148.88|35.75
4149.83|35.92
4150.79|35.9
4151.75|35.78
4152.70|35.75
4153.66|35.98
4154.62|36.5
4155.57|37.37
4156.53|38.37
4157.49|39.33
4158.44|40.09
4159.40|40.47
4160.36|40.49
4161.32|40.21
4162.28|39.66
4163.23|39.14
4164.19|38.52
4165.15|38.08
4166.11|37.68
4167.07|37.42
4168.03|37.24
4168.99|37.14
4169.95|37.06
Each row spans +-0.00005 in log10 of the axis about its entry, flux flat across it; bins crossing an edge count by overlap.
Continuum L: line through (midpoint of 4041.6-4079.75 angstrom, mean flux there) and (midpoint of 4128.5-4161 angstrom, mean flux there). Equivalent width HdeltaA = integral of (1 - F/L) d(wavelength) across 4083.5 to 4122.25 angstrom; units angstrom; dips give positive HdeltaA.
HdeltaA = 6.0 angstrom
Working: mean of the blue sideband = 39.7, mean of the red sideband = 37.1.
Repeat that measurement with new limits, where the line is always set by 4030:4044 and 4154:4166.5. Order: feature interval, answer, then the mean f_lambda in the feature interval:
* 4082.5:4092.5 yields 1.0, 36.1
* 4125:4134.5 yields 0.5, 37.3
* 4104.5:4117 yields 2.8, 30.9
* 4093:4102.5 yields 2.3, 30.2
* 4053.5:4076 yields 0.8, 38.8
